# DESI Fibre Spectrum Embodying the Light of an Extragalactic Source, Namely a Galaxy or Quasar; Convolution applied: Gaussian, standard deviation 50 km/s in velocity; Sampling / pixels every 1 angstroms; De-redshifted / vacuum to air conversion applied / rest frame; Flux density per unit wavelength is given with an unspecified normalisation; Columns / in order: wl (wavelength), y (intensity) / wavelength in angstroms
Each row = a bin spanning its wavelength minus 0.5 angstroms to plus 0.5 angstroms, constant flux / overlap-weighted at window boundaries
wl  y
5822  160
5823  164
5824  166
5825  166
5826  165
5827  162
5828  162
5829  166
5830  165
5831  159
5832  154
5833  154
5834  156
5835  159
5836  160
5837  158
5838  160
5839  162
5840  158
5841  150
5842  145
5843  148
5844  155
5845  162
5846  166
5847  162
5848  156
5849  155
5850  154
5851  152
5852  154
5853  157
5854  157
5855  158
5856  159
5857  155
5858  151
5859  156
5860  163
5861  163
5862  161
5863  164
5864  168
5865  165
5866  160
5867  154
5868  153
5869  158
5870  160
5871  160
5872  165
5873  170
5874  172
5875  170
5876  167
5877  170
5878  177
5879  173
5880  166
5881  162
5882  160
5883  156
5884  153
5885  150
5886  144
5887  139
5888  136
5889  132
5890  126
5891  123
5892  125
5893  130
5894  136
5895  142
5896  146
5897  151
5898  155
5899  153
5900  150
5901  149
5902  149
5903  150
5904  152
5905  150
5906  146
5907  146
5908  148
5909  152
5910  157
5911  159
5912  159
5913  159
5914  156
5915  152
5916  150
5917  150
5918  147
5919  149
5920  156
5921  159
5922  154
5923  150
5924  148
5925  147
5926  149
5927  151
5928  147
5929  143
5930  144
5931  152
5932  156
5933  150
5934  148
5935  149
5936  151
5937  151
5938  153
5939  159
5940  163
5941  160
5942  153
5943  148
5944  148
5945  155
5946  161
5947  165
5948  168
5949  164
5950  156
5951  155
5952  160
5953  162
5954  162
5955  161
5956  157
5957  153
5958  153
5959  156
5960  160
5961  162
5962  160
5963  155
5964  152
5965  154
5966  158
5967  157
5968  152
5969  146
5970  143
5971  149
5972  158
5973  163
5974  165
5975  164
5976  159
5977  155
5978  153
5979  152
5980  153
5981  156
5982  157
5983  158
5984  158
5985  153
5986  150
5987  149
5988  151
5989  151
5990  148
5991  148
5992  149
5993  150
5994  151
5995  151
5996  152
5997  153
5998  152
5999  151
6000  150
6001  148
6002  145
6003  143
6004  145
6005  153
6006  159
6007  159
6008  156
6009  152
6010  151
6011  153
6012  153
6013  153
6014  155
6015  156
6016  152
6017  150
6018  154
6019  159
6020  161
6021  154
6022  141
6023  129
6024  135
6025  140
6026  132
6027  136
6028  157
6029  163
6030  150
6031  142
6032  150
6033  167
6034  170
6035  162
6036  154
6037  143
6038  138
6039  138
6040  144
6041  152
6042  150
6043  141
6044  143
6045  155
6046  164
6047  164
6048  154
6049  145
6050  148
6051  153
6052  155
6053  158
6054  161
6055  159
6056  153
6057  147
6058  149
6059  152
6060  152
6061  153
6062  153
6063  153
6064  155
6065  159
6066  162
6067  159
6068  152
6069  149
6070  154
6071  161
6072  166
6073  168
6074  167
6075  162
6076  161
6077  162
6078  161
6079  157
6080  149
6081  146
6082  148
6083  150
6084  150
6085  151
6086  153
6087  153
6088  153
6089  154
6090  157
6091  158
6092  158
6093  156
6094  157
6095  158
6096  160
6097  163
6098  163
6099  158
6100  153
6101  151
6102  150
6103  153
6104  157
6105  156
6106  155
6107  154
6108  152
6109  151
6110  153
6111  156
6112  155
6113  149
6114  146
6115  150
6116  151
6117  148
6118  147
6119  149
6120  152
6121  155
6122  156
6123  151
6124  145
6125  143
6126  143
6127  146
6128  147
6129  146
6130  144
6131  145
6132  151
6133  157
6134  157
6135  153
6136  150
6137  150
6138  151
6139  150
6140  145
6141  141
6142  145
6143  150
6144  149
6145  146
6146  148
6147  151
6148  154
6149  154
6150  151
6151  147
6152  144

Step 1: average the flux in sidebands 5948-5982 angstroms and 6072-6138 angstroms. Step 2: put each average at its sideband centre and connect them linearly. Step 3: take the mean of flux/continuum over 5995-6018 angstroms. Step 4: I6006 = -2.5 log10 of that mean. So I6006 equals 0.027 mag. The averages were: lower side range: 157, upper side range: 153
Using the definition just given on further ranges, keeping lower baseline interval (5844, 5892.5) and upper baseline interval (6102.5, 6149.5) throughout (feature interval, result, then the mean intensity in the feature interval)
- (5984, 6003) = 0.02 mag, 150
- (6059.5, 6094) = -0.03 mag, 156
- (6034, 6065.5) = 0.00 mag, 152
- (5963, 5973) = 0.01 mag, 153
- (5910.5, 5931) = 0.03 mag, 151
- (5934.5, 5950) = -0.01 mag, 157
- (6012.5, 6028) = 0.04 mag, 147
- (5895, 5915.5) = 0.03 mag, 152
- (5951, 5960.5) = -0.03 mag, 158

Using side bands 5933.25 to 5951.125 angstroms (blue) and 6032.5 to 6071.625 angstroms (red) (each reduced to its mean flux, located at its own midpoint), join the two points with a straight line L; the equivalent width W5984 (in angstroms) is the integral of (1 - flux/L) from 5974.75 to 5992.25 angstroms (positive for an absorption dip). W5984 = 0.2 angstroms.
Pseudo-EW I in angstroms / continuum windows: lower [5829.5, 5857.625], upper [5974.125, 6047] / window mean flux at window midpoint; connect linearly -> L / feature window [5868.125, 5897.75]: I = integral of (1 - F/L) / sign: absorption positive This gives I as 0.6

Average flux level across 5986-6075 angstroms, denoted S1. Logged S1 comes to 152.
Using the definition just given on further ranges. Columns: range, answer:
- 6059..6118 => 155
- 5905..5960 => 154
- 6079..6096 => 154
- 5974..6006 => 152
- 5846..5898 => 155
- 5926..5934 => 149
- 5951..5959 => 158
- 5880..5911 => 146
